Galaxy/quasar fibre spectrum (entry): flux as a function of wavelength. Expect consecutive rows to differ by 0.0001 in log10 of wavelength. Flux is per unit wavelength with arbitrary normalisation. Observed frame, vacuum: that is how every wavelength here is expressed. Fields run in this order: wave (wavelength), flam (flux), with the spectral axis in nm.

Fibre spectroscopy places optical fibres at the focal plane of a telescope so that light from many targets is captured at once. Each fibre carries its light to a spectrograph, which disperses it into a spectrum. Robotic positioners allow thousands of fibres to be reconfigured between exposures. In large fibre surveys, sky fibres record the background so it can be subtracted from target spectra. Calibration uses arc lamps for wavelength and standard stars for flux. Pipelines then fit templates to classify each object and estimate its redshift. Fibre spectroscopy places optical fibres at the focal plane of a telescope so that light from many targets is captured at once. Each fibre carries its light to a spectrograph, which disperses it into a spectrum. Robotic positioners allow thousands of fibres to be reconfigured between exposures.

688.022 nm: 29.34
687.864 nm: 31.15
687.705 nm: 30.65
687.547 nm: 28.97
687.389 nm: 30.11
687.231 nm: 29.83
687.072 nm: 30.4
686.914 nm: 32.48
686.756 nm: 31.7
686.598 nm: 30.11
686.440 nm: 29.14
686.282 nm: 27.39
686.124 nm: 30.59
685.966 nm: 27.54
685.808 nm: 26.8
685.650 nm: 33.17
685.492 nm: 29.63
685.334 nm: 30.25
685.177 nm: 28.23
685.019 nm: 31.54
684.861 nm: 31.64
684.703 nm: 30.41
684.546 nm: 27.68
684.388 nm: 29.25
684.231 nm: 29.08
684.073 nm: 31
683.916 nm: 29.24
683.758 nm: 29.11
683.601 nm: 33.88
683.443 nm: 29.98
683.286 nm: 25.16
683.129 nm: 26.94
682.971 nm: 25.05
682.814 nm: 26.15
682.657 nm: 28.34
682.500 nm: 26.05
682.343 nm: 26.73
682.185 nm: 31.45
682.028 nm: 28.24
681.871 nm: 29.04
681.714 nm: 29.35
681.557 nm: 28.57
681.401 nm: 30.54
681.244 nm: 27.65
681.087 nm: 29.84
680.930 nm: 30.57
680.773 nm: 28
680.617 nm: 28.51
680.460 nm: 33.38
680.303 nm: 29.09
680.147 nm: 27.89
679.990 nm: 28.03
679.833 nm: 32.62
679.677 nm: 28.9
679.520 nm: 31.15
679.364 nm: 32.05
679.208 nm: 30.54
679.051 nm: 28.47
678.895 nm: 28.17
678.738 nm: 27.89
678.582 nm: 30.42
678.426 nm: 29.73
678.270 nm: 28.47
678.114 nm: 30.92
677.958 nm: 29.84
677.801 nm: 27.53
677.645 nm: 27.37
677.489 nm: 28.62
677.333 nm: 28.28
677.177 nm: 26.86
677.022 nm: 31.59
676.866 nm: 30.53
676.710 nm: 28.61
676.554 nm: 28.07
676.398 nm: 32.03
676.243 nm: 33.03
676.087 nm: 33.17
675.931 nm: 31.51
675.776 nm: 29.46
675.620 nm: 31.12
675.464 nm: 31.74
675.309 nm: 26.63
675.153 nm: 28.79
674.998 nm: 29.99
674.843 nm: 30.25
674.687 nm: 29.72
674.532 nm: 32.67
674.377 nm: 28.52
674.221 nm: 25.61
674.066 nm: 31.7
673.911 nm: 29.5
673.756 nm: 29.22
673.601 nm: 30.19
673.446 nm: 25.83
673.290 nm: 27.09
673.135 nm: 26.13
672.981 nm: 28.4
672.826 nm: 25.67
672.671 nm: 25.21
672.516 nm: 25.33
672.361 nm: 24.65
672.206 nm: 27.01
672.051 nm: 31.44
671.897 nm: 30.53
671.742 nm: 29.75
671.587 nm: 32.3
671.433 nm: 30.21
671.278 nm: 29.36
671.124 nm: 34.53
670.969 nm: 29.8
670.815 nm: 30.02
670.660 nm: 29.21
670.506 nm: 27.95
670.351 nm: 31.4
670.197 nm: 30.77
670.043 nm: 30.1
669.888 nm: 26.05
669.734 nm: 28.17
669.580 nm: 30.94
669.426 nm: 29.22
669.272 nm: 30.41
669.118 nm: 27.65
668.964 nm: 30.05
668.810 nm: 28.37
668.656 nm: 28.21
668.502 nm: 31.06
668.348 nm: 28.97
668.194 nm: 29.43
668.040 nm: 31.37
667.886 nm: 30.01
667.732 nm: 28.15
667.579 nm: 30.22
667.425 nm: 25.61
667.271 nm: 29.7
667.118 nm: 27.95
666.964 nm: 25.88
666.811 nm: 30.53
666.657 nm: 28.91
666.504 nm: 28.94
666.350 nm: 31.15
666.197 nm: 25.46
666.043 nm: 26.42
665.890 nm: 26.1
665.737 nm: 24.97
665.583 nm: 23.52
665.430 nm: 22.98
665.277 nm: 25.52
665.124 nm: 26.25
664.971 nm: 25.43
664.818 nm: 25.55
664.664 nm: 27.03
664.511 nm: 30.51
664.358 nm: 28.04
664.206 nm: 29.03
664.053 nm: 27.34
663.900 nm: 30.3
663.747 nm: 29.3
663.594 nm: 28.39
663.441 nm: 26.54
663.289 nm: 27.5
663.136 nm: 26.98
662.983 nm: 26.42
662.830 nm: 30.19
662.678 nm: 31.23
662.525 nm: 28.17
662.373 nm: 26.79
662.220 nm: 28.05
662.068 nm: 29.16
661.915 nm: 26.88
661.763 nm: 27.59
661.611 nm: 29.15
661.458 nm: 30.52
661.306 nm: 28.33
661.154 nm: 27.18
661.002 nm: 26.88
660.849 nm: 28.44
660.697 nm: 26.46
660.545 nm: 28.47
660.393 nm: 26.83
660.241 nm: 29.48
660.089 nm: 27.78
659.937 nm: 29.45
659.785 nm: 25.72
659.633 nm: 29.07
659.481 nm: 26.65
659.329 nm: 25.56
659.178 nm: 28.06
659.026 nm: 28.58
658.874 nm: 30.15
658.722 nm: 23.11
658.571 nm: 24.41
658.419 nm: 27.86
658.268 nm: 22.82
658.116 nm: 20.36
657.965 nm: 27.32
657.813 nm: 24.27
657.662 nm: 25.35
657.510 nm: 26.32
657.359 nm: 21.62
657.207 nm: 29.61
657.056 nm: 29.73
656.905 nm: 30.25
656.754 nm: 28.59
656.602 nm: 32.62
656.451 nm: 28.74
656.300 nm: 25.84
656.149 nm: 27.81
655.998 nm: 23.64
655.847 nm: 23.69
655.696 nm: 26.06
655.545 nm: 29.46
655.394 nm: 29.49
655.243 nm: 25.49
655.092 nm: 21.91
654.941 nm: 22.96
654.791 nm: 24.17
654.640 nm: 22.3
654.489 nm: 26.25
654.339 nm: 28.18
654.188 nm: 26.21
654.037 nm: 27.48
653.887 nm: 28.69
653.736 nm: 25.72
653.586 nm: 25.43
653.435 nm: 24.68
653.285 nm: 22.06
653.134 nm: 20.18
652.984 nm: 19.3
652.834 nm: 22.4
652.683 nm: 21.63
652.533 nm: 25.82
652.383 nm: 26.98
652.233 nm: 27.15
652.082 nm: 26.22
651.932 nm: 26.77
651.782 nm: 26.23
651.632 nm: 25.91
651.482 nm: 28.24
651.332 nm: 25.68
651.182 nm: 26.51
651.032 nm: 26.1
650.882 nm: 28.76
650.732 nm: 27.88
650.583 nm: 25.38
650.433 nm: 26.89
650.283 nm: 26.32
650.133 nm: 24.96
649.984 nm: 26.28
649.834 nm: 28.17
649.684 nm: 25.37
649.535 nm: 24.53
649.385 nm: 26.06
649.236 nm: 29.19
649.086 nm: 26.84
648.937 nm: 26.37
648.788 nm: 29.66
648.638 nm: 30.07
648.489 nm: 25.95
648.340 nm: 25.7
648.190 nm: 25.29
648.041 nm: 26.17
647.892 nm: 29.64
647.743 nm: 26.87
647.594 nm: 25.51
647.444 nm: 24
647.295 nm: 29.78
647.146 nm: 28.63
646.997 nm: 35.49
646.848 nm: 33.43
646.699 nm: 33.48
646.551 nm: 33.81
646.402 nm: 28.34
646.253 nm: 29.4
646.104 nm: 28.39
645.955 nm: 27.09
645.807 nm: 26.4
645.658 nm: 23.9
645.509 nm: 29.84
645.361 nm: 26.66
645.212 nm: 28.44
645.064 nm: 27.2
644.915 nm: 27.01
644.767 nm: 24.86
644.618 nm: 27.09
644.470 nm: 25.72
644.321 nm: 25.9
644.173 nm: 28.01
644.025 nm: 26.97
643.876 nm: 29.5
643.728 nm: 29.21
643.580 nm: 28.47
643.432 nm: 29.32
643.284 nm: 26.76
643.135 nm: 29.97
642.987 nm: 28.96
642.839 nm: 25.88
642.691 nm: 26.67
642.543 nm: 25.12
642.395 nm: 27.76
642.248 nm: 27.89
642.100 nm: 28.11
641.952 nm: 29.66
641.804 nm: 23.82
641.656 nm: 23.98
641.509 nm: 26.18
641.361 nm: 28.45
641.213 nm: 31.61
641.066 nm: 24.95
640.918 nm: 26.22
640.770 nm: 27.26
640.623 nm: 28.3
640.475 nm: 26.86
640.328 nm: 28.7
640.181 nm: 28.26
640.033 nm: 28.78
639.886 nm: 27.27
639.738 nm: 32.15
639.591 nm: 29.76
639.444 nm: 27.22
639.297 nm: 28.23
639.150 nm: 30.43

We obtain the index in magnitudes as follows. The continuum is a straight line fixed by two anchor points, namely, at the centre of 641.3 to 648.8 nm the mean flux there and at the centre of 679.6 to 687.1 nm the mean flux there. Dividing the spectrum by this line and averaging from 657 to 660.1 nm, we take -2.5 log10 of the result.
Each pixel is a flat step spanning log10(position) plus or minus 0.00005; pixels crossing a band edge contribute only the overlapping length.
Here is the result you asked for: 0.081 mag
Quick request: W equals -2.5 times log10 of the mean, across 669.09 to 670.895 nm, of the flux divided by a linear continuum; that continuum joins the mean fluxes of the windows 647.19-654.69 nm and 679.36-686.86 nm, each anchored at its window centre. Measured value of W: -0.05 mag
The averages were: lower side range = 26.1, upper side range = 29.3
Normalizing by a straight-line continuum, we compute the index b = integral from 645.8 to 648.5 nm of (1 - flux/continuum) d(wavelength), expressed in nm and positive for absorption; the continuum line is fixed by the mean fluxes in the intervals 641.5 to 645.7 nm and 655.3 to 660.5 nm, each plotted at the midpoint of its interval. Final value -0.153 nm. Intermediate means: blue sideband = 27.2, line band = 28.7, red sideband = 27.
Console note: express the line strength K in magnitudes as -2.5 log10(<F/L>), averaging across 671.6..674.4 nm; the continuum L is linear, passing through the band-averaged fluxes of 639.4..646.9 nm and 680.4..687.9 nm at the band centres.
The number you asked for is 0.039 mag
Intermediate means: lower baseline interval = 27.9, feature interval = 28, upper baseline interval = 29.4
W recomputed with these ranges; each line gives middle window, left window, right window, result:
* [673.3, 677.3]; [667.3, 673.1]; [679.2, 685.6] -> -0.022 mag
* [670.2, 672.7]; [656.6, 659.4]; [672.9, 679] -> -0.029 mag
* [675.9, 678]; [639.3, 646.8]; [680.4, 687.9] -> -0.024 mag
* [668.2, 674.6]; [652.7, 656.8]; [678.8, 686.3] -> -0.049 mag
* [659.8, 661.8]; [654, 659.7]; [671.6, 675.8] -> -0.049 mag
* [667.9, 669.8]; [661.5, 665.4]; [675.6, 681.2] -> -0.036 mag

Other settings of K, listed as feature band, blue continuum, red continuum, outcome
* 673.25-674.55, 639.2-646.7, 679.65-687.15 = 0.006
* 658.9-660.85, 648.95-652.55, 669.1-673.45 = -0.007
